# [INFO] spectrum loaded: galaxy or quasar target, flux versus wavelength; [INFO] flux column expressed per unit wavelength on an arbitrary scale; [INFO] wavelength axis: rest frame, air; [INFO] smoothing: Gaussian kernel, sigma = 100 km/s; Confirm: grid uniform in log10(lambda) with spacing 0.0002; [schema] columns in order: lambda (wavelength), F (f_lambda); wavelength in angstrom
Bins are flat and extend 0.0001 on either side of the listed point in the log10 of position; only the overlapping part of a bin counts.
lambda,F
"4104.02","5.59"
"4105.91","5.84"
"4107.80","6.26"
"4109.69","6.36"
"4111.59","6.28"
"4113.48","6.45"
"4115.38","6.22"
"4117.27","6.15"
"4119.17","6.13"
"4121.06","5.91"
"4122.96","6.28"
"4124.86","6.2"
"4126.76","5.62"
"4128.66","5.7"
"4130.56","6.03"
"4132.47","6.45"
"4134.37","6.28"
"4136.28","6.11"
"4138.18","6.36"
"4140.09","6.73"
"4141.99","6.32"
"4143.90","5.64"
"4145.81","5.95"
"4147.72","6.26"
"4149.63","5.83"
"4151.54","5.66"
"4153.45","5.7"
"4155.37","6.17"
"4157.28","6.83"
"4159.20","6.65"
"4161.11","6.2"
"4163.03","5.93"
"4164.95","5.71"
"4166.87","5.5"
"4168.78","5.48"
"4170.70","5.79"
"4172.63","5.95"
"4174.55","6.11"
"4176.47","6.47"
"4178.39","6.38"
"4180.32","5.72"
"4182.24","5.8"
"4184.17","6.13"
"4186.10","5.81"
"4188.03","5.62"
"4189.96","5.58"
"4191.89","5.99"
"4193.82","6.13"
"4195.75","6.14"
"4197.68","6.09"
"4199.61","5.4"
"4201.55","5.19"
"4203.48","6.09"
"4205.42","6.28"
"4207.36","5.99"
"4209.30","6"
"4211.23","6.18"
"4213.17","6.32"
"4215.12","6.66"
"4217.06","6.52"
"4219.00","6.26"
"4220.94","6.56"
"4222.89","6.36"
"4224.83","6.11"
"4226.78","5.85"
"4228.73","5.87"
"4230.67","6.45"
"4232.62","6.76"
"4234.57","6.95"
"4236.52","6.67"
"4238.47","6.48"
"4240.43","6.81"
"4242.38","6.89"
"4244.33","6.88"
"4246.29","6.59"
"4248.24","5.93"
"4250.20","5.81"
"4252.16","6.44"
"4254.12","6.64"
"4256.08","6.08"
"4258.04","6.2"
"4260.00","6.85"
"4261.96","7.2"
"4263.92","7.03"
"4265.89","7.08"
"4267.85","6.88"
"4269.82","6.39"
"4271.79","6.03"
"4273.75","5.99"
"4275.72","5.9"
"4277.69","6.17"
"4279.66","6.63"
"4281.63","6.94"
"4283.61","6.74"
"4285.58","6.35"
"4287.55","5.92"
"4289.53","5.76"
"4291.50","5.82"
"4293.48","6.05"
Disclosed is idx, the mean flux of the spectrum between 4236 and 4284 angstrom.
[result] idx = 6.53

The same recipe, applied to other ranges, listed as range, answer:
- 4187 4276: 6.31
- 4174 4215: 5.98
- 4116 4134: 6.06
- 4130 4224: 6.07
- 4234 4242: 6.73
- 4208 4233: 6.29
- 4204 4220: 6.27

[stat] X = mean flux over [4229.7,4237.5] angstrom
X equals 6.71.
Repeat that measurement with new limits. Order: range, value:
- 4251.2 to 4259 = 6.34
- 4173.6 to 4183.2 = 6.1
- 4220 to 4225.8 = 6.34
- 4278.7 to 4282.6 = 6.79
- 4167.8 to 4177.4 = 5.96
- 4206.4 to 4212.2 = 6.06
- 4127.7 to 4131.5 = 5.87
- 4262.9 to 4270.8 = 6.85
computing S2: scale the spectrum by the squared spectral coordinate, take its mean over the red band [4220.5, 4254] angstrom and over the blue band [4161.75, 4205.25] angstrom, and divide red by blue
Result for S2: 1.12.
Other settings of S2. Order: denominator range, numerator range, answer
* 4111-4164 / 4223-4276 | 1.11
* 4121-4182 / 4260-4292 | 1.13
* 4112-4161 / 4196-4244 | 1.06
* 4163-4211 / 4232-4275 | 1.15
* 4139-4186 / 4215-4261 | 1.11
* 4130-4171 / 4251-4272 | 1.15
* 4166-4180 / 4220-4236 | 1.10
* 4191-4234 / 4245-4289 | 1.07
